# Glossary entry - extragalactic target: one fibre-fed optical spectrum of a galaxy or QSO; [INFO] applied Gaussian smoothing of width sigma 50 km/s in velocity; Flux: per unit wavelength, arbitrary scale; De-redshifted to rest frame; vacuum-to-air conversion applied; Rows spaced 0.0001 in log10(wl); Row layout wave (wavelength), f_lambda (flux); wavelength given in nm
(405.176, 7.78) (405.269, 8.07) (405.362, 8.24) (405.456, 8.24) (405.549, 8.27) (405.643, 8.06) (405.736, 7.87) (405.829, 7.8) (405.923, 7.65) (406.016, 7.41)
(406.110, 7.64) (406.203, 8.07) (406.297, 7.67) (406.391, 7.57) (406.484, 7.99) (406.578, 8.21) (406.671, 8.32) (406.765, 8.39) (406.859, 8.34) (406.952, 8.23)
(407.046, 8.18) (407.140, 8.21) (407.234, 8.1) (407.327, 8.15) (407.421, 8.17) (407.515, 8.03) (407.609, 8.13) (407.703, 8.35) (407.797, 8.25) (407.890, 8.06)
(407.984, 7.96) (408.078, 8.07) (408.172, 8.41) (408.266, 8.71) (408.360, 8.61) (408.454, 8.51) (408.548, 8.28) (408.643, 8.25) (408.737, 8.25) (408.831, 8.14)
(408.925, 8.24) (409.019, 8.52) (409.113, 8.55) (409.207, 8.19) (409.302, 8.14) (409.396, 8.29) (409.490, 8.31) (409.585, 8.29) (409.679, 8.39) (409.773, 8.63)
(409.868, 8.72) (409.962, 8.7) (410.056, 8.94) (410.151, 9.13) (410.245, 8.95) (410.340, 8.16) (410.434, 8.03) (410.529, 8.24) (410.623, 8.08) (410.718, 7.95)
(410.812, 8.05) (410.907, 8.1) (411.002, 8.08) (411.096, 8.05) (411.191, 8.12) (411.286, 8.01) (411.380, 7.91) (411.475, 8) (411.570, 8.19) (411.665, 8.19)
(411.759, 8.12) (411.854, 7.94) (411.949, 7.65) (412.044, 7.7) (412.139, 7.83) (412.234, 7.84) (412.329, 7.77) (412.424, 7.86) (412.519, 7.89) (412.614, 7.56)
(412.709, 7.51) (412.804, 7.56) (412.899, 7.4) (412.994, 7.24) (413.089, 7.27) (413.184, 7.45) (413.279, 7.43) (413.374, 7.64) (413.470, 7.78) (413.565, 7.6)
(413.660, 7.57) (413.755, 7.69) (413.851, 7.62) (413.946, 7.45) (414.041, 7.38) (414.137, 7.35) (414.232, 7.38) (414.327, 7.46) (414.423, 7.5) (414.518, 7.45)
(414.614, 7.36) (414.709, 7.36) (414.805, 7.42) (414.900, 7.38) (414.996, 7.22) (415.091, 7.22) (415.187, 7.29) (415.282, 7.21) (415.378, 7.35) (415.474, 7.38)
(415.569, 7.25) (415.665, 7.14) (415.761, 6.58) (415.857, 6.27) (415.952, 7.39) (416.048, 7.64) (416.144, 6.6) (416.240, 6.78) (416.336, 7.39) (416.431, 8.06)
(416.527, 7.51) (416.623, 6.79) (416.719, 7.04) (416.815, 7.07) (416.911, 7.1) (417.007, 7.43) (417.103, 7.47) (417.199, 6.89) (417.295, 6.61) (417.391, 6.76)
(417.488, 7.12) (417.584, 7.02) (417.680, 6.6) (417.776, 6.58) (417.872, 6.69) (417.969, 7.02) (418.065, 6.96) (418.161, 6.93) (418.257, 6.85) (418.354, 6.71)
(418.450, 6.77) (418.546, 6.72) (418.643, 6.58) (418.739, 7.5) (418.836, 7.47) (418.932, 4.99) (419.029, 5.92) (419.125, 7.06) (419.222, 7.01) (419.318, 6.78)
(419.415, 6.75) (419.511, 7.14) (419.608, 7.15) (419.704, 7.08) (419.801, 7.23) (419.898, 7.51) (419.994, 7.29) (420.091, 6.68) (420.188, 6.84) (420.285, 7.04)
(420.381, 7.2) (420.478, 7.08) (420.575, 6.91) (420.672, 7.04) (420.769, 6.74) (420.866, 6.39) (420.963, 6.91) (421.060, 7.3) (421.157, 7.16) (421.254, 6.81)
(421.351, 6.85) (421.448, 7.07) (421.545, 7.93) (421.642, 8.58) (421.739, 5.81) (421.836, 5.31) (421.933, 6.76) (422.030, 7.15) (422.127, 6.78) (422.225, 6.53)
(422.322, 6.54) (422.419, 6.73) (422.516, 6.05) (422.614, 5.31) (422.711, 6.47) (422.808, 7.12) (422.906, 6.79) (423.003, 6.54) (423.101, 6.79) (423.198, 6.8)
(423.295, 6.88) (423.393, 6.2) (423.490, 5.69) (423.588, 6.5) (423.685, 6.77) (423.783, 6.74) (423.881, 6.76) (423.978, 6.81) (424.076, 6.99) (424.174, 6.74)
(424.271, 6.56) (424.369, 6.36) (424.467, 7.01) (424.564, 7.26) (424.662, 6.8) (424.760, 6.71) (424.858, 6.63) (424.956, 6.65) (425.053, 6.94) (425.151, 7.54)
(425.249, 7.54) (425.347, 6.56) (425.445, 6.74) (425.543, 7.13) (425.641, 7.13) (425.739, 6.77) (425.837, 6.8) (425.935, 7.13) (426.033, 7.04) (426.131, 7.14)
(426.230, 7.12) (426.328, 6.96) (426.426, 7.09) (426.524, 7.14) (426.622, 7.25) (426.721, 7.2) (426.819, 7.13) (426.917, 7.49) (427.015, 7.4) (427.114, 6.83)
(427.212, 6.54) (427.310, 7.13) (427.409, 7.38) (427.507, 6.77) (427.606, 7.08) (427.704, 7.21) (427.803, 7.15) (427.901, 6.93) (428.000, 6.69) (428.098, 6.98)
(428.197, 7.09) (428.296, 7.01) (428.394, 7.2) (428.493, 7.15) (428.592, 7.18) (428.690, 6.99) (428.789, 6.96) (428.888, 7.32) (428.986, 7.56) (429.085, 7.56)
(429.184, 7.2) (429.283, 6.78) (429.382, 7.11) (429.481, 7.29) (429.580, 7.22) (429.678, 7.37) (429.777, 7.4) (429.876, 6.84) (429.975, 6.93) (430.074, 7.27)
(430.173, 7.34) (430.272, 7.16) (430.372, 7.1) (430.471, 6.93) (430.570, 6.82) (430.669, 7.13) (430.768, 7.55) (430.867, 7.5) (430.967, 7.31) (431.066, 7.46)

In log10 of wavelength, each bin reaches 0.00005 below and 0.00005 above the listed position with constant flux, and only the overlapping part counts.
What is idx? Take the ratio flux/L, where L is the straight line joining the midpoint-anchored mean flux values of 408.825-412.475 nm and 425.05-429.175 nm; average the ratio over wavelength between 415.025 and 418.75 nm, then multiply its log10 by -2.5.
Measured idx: 0.111 mag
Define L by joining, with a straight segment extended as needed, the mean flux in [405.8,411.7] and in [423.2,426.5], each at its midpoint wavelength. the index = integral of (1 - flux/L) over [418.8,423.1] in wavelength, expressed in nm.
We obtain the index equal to 0.217 nm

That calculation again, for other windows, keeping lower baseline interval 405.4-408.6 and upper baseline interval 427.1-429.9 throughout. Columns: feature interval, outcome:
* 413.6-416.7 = 0.18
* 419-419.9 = 0.07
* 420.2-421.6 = 0.08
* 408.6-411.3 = -0.12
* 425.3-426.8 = 0.04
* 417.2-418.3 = 0.11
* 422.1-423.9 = 0.21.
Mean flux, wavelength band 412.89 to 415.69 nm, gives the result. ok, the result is 7.41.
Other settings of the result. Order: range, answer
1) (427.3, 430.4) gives 7.13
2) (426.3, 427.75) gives 7.11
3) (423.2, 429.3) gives 6.97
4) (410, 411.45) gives 8.25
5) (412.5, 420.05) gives 7.16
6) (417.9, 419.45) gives 6.75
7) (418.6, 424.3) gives 6.78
